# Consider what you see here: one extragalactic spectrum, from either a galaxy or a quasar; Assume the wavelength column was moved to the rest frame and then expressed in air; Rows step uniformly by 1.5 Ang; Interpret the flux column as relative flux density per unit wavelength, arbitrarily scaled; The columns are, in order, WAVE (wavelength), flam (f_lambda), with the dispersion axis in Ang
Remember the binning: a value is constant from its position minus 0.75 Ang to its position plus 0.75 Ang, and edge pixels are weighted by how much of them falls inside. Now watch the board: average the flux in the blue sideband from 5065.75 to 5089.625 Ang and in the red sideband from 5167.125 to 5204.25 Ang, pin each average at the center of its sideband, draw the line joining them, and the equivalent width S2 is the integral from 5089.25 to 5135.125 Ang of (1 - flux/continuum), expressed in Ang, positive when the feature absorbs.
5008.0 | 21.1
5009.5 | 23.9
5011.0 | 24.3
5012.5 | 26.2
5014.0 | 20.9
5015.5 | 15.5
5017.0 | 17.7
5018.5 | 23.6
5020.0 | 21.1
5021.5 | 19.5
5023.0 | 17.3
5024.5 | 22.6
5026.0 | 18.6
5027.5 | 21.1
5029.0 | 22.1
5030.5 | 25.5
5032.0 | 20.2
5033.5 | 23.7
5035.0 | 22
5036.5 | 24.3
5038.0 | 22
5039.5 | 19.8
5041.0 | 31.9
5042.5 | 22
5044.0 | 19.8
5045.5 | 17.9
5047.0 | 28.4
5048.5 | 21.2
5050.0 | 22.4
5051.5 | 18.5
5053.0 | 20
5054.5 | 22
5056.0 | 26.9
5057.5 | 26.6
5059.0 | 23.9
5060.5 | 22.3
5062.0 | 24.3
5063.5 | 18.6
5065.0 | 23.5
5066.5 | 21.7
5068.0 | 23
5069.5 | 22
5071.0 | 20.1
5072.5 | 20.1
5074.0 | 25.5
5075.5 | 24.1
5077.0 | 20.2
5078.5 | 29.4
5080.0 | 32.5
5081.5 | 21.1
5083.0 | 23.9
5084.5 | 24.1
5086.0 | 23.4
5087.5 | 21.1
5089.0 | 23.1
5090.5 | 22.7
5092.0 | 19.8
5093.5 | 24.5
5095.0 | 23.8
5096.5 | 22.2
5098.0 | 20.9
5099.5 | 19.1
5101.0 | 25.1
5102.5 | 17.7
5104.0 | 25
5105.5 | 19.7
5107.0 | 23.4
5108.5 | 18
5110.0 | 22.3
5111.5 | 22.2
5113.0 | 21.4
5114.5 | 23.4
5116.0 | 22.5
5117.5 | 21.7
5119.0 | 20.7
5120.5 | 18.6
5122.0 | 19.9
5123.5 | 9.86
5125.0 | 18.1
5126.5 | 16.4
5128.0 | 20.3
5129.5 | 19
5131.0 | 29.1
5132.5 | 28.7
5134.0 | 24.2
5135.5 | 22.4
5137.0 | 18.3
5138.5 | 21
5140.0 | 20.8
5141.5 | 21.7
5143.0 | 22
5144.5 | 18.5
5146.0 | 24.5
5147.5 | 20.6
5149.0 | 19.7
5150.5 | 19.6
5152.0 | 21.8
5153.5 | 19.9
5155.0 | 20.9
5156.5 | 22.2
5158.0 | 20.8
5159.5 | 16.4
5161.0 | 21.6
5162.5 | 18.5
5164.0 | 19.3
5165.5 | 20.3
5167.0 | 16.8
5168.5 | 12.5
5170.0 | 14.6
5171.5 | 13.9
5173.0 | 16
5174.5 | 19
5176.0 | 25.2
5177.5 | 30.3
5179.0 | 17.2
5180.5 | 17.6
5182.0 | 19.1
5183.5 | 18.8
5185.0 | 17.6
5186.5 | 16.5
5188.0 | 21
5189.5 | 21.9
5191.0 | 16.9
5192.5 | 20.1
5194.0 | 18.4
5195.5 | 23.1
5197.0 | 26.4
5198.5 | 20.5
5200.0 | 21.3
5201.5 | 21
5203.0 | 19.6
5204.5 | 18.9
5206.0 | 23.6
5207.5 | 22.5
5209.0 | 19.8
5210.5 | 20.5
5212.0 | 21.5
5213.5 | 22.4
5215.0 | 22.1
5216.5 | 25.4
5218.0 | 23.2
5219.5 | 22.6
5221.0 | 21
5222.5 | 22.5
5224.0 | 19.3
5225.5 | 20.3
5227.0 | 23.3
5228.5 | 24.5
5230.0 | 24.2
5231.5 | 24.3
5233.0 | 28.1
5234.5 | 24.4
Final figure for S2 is 1.67 Ang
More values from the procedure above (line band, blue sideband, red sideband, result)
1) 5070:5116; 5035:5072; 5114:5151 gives -2.0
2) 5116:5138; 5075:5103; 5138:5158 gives 1.2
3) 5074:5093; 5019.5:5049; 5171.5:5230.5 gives -1.8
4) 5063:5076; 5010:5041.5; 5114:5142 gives -0.4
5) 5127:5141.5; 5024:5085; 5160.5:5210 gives -1.1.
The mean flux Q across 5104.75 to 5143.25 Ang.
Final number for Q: 21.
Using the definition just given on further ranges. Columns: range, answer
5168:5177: 17.4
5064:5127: 21.9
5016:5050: 21.9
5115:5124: 19.3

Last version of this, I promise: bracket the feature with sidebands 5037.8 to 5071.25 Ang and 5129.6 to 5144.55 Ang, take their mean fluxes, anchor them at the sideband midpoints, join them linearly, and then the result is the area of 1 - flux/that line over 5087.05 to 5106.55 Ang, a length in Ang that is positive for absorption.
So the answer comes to 0.6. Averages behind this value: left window 22.6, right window 22.7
